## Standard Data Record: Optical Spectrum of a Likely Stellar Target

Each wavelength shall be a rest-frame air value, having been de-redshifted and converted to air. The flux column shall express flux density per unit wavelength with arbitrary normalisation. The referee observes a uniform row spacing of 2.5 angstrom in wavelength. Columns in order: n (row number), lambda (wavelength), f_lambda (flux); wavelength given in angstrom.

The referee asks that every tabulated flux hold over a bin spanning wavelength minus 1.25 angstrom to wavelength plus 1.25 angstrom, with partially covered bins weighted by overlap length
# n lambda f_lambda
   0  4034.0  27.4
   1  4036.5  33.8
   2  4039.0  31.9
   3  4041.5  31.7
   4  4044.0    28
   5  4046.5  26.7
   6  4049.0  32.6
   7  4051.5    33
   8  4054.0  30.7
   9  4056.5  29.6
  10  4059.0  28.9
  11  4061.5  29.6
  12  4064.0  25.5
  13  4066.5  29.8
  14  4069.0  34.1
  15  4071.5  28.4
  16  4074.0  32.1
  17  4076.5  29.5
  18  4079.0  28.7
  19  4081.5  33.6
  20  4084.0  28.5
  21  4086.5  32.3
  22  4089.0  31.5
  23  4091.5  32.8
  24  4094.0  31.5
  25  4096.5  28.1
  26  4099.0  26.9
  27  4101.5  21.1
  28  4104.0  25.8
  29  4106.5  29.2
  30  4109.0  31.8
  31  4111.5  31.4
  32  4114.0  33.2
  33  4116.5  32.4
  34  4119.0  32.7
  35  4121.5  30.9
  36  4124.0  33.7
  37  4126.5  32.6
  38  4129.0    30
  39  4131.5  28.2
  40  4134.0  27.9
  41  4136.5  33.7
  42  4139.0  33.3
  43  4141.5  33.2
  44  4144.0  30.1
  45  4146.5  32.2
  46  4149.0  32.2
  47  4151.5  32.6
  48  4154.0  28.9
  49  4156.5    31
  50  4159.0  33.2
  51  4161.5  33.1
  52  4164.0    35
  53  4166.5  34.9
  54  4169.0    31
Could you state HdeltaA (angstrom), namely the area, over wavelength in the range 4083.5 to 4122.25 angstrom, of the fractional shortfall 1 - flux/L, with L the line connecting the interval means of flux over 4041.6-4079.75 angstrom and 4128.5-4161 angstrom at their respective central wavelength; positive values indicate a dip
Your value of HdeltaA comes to 0.8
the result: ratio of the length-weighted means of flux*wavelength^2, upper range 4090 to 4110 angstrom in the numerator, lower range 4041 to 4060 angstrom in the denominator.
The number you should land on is 1.0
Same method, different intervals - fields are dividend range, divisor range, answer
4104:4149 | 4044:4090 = 1.07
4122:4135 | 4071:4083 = 1.03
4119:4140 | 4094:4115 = 1.11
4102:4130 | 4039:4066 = 1.08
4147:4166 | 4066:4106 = 1.13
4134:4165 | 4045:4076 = 1.12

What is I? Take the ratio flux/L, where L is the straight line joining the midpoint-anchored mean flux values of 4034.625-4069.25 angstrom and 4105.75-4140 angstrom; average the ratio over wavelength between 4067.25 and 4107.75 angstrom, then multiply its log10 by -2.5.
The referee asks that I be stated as 0.04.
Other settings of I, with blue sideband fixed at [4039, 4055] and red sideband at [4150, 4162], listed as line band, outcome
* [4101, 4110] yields 0.14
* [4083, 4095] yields -0.01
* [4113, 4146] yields -0.01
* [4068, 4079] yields 0.00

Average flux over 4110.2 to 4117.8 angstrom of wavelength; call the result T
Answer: 32.3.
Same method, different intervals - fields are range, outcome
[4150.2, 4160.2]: 31.4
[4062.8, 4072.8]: 29.5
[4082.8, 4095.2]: 31.3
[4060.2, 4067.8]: 28.3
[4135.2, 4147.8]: 32.5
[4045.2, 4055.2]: 30.7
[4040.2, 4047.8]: 28.8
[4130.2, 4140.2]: 30.8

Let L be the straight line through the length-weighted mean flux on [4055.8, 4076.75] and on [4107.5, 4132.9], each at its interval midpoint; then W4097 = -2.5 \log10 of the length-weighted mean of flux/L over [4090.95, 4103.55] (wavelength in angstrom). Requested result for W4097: 0.117 mag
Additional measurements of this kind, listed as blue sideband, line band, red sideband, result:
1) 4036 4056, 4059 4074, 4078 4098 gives 0.044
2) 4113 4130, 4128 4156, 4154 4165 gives 0.044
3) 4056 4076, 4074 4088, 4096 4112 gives -0.065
